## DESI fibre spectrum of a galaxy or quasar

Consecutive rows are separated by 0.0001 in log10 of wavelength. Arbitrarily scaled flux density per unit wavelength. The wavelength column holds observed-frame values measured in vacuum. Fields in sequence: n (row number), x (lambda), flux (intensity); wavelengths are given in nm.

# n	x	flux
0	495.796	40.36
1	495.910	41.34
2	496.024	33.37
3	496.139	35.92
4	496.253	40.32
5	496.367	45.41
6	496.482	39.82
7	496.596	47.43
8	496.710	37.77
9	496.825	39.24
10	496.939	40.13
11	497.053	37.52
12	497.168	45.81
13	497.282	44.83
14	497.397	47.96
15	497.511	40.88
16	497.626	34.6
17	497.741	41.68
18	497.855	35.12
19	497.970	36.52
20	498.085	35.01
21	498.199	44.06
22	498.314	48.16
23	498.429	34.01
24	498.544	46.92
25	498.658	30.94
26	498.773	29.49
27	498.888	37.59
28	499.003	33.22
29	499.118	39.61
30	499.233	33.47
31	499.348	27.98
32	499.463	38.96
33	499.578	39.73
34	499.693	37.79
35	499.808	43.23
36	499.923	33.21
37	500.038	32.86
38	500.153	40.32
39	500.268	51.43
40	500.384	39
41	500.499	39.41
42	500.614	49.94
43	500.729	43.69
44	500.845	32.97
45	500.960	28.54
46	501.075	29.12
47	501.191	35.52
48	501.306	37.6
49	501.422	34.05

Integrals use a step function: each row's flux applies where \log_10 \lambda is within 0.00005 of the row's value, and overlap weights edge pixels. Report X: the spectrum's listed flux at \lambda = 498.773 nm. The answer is 29.49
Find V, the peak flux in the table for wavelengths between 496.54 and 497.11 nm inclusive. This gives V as 47.43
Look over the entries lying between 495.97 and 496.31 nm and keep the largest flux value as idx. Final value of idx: 40.32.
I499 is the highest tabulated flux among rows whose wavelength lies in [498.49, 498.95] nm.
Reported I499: 46.92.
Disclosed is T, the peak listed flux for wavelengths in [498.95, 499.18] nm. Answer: 39.61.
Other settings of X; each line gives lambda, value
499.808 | 43.23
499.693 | 37.79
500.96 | 28.54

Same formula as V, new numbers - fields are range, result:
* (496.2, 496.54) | 45.41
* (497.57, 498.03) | 41.68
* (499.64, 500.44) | 51.43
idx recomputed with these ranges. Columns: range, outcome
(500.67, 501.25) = 43.69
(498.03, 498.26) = 44.06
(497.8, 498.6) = 48.16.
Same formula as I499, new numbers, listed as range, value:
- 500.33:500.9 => 49.94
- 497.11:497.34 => 45.81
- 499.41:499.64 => 39.73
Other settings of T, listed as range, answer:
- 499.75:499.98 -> 43.23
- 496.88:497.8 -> 47.96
